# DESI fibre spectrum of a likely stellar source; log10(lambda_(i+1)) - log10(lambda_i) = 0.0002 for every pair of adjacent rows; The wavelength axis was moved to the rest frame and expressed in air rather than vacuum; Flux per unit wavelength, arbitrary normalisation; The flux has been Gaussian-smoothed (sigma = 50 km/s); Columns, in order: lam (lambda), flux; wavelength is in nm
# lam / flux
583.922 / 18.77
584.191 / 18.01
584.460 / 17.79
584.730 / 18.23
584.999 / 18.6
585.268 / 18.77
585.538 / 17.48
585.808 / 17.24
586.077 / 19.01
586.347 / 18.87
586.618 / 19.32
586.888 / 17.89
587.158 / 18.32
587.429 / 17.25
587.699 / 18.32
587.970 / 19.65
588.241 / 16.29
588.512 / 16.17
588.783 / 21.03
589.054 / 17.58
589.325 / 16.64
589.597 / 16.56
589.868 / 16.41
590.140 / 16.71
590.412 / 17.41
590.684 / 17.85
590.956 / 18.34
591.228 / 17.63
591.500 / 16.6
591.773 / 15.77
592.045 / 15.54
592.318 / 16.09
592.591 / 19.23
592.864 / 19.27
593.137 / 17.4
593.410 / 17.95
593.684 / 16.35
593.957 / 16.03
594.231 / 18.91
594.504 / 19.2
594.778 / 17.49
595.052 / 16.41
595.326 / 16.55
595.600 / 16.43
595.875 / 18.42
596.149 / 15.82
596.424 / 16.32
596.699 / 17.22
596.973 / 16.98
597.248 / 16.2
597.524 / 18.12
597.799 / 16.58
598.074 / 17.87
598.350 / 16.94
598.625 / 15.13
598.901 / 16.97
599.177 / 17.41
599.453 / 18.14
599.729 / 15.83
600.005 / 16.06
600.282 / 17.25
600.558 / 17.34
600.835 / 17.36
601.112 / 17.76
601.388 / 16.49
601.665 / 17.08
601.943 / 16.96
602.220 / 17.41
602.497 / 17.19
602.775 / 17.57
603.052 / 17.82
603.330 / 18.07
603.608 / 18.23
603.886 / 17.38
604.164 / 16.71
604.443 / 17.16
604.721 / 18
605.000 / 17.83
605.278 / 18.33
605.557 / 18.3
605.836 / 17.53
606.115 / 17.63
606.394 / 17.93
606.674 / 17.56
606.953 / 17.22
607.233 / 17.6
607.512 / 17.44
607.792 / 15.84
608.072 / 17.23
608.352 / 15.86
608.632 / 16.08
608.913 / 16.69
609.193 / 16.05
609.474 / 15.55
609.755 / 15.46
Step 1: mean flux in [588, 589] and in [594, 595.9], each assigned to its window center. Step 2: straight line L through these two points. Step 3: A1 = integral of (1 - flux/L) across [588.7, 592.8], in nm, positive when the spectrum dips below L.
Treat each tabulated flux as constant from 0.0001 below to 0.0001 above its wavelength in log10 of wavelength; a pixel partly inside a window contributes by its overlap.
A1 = 0.13 nm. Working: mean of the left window 18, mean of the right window 17.5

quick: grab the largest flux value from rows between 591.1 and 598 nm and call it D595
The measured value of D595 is 19.27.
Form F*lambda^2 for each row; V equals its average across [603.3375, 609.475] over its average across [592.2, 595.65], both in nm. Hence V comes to 1.03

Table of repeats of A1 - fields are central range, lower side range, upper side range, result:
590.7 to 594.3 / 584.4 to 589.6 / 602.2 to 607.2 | 0.13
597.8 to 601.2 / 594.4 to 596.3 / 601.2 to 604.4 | 0.06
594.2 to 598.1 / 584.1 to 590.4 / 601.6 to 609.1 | 0.10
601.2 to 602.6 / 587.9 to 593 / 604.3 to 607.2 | 0.05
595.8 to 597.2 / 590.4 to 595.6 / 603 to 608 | 0.05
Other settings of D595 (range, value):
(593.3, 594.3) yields 18.91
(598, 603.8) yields 18.23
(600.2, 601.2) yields 17.76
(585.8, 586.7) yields 19.32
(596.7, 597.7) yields 18.12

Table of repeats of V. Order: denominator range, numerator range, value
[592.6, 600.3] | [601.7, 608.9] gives 1.04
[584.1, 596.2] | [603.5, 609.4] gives 1.03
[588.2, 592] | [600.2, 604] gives 1.06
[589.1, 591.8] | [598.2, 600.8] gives 1.02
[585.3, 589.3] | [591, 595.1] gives 0.98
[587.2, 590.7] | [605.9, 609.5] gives 1.02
